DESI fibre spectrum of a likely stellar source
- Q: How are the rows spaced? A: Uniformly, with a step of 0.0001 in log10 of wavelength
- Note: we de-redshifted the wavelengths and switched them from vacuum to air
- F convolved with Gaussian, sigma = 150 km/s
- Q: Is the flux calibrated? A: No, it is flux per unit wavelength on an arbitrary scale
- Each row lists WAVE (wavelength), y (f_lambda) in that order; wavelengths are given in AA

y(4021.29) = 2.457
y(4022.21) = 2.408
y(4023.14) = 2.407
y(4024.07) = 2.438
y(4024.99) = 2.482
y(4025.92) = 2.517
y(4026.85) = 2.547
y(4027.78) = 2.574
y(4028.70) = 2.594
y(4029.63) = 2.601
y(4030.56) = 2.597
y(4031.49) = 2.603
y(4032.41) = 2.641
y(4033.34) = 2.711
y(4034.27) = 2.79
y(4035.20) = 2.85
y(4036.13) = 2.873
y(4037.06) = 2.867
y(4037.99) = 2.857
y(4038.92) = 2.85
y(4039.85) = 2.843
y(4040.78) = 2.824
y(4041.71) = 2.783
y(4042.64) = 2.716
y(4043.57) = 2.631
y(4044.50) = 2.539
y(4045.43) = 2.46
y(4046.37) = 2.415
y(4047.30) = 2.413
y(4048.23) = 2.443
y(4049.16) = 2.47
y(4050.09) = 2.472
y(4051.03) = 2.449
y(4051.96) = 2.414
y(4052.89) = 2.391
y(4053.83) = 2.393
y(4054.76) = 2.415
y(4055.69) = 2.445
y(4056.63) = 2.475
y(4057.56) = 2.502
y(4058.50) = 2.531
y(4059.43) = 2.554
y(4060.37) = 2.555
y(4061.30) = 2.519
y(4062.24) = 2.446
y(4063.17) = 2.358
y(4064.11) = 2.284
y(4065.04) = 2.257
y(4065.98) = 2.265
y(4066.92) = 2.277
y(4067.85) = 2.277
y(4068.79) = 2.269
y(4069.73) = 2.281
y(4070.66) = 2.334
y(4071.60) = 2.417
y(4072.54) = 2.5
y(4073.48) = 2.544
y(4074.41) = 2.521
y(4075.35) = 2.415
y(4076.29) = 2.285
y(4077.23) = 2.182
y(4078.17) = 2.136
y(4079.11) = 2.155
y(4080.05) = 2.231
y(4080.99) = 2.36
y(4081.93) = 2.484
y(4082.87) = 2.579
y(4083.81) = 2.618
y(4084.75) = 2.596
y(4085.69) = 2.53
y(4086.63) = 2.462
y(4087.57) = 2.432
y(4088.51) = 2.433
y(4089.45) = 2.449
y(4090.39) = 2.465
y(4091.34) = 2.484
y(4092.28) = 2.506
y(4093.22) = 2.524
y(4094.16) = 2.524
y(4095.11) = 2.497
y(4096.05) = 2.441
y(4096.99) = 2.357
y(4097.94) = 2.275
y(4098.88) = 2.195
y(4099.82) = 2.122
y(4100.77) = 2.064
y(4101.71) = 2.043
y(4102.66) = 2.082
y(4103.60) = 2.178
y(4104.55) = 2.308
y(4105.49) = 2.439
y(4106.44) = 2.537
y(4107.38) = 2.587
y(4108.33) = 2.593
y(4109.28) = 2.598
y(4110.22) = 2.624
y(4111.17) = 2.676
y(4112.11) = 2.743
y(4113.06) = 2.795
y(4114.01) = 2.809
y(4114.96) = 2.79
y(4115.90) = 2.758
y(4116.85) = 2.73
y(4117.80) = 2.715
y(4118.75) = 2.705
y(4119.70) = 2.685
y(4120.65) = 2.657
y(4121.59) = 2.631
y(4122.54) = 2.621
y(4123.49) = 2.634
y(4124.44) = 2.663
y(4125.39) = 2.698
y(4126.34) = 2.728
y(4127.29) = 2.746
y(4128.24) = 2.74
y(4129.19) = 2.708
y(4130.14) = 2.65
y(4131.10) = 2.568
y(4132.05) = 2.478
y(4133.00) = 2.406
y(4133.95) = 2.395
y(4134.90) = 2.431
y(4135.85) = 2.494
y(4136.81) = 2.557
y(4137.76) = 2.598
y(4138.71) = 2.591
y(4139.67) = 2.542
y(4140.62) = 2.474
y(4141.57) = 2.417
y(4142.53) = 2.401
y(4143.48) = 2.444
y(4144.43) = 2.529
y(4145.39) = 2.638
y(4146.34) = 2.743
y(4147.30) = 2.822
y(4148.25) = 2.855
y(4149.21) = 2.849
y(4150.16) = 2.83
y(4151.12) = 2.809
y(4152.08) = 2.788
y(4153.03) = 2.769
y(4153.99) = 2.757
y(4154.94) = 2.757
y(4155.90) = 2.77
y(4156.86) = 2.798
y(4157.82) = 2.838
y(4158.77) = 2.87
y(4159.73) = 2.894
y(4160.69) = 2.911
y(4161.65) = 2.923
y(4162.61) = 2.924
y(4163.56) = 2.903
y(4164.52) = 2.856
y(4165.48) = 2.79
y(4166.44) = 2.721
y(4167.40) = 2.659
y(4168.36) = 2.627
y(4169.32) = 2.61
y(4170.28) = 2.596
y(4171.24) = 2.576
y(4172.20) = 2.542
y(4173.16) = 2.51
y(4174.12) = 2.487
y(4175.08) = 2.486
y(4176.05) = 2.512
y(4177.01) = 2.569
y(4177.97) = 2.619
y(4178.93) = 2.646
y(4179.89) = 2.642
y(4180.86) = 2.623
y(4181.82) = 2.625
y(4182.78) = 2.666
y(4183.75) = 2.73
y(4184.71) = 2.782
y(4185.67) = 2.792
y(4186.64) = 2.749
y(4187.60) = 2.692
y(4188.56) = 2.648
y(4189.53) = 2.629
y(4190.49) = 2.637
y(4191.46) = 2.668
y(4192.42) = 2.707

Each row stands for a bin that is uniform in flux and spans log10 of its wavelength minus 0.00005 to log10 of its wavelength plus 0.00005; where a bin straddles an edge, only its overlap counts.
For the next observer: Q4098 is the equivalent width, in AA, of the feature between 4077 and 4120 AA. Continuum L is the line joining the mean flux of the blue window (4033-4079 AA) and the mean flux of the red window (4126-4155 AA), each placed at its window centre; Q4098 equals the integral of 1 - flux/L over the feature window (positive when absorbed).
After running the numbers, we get 1.6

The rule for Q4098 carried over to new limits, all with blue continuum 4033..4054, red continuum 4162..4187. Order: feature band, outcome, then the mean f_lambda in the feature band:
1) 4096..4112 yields 1.69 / 2.37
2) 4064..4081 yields 2.08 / 2.31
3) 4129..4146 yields 0.88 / 2.52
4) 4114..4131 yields -0.30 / 2.7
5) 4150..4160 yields -0.55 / 2.8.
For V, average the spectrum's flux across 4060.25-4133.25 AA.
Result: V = 2.48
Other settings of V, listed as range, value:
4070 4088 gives 2.41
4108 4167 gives 2.69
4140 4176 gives 2.7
